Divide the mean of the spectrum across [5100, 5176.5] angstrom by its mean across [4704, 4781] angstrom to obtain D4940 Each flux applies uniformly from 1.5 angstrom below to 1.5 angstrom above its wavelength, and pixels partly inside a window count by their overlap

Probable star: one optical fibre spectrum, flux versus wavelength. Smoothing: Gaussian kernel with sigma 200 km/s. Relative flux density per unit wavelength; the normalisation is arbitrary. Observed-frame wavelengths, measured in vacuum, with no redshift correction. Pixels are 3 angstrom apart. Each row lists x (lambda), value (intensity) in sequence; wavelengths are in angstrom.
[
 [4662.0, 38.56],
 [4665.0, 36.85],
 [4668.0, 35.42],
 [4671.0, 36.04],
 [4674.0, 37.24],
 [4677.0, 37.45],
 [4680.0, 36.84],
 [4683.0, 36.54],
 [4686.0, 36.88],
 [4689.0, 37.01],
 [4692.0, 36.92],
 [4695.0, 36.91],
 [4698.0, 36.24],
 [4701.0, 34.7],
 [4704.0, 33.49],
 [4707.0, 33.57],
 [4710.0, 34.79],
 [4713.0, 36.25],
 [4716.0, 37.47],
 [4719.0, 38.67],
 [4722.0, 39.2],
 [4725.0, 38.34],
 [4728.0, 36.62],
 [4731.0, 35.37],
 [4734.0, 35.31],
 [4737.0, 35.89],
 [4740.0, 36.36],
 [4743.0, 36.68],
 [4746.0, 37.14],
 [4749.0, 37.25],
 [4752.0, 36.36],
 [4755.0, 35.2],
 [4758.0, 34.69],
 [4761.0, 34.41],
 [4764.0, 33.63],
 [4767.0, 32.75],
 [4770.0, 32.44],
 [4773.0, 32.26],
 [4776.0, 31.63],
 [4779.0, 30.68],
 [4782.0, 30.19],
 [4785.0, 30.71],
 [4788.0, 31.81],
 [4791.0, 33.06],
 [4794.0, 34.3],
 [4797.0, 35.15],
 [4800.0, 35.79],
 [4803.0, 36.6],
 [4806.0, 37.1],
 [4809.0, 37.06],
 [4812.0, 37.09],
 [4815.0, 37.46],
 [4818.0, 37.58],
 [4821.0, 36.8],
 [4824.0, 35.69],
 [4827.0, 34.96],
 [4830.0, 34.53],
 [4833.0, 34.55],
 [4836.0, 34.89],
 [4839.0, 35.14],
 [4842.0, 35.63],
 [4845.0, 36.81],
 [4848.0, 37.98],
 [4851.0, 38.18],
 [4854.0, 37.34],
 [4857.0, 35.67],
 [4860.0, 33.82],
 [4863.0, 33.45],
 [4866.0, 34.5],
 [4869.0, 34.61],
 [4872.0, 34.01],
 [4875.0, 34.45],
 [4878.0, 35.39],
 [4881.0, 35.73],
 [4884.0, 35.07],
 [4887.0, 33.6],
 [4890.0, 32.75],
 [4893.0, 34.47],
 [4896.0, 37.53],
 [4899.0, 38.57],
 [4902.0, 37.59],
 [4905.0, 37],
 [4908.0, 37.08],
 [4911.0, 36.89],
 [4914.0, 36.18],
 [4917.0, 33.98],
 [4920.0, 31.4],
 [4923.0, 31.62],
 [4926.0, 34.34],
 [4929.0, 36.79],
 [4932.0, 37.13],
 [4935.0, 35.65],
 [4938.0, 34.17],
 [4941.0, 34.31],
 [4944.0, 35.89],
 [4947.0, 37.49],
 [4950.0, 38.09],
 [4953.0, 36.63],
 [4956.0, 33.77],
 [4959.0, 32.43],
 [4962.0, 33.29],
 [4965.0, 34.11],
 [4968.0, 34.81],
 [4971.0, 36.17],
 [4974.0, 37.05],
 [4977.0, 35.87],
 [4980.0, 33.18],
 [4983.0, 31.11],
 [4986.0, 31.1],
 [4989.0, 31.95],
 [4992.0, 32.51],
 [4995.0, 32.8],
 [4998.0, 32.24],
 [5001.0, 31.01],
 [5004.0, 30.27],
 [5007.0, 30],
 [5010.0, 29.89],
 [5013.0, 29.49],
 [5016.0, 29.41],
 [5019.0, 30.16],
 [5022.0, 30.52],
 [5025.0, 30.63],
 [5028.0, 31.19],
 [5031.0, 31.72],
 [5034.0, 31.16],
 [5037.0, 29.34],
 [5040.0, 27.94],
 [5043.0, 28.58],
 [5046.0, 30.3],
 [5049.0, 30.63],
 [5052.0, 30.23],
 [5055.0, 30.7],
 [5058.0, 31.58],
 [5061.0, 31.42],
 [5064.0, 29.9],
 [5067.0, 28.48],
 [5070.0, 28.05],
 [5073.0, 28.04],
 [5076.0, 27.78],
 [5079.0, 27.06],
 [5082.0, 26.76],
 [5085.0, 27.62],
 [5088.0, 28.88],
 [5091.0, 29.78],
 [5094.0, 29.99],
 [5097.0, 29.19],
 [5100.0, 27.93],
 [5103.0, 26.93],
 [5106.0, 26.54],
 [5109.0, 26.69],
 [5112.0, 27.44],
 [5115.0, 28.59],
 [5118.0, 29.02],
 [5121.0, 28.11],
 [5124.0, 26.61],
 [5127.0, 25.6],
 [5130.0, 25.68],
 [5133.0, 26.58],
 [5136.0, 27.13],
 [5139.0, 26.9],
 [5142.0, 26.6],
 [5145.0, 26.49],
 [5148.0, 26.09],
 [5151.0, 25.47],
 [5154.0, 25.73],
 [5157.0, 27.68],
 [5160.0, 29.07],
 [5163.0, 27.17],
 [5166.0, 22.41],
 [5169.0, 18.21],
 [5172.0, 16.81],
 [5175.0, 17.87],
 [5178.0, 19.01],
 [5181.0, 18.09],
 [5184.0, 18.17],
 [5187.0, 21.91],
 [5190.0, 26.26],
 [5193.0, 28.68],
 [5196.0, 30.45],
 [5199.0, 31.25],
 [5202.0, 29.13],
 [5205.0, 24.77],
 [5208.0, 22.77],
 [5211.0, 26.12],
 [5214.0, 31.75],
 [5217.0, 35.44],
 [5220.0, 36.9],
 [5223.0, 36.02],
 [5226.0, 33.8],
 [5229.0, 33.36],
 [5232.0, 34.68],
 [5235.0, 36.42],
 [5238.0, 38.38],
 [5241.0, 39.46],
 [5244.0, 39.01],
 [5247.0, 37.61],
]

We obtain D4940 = 0.73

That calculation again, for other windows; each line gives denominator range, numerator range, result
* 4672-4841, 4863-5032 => 0.96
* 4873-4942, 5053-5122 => 0.81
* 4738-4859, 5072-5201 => 0.74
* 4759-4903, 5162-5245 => 0.81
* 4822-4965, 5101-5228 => 0.75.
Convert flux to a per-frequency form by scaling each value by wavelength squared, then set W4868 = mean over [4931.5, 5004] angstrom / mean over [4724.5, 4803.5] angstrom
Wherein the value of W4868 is 1.1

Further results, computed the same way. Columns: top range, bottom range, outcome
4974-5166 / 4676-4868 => 0.93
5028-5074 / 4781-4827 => 0.94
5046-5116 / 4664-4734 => 0.92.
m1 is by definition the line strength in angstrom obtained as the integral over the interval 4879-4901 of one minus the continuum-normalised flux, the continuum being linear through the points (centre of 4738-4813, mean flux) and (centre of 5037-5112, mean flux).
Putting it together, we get -2.2 angstrom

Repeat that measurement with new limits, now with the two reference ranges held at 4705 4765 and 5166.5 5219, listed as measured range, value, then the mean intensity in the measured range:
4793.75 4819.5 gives -1.7 angstrom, 36.6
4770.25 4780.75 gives 1.1 angstrom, 31.6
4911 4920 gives -0.9 angstrom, 34.8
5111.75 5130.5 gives -0.7 angstrom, 27.4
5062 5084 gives -0.4 angstrom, 28.1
